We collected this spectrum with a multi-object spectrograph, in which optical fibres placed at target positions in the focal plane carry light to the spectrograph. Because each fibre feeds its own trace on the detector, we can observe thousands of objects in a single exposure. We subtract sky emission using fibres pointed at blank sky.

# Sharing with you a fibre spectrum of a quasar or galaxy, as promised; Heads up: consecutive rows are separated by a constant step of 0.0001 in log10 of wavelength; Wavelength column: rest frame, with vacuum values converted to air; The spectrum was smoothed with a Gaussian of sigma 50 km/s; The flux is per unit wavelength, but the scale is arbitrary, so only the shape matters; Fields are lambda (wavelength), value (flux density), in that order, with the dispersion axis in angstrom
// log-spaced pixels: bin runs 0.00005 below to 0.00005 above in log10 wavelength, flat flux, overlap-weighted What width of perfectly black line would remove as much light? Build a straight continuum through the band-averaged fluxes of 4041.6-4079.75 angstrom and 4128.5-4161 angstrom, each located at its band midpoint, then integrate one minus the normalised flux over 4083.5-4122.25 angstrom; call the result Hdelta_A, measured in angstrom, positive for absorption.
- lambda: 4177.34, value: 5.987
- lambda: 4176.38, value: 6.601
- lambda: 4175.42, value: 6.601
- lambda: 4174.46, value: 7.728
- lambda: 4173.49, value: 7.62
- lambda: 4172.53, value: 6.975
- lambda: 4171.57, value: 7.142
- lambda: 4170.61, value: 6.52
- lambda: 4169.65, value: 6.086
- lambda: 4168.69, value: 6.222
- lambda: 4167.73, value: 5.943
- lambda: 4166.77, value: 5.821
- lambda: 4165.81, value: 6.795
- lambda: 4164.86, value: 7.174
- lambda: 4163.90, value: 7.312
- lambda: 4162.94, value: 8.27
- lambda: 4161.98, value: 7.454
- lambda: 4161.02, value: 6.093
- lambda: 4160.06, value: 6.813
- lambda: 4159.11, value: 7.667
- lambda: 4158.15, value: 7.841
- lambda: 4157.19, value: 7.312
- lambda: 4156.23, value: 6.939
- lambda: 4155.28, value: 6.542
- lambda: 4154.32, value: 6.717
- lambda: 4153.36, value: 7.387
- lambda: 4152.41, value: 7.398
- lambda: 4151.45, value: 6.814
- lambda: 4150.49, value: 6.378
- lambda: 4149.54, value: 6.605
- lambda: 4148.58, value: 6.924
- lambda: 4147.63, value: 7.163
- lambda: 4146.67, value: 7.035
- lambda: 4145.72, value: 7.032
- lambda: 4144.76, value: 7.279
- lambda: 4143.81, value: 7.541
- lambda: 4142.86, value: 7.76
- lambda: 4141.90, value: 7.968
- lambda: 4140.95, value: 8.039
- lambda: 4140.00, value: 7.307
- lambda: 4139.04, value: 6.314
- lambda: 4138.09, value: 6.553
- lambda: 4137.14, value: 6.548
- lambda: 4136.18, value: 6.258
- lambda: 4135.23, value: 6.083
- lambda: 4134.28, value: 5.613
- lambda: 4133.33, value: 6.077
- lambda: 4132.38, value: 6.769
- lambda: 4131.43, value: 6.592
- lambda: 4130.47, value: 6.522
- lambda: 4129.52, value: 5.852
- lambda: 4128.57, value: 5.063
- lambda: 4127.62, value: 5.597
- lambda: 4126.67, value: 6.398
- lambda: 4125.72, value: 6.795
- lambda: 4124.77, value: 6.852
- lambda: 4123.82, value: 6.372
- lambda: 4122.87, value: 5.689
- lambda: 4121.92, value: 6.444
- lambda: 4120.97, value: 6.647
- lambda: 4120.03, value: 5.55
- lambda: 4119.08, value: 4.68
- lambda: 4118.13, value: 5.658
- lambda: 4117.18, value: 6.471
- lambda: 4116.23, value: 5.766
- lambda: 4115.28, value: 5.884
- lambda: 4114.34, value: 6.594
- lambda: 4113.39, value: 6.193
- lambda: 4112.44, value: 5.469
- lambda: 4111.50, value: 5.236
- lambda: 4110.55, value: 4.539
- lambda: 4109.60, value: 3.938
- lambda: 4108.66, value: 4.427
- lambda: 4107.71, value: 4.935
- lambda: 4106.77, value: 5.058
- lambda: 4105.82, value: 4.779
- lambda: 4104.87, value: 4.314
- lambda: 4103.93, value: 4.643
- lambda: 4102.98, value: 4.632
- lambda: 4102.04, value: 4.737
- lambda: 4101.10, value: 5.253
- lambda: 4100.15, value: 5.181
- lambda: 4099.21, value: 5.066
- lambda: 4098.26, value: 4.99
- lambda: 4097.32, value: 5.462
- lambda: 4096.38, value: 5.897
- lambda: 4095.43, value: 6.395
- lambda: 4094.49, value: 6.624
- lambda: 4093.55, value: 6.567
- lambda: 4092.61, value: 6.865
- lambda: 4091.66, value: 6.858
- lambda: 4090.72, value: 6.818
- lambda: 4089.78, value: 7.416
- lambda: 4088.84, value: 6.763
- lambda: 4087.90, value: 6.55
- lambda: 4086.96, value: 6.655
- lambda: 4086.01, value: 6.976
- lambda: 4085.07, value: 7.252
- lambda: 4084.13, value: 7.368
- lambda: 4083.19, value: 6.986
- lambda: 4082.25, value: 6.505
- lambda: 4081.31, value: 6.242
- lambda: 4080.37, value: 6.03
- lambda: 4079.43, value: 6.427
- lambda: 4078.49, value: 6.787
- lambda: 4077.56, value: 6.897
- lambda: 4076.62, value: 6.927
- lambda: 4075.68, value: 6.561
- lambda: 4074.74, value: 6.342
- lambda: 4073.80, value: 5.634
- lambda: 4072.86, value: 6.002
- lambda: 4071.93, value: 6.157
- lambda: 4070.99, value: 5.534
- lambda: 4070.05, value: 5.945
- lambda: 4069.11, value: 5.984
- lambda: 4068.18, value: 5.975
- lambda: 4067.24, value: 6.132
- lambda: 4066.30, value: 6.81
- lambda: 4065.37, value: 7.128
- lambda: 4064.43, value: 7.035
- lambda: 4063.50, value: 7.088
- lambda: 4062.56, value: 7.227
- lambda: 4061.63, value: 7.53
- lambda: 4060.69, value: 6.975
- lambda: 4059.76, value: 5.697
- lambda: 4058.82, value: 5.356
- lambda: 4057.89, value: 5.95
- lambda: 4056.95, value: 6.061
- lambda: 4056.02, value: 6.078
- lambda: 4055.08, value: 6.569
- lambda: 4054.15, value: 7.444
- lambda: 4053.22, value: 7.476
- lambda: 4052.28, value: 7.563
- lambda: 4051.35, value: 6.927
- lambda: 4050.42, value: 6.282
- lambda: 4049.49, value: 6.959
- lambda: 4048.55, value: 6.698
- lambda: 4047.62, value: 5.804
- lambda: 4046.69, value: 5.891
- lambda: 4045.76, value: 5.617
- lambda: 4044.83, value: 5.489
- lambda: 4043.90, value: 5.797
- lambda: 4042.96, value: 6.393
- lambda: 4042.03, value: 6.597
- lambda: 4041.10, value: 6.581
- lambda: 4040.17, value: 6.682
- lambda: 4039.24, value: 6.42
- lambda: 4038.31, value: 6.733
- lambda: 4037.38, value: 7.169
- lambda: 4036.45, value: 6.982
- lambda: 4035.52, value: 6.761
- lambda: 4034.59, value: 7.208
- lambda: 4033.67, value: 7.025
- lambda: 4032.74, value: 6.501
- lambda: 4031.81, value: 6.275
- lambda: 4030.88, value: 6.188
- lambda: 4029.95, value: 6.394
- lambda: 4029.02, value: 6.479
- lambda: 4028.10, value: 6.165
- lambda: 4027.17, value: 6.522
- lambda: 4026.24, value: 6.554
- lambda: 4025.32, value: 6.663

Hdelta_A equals 4.93 angstrom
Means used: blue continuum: 6.43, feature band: 5.8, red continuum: 6.86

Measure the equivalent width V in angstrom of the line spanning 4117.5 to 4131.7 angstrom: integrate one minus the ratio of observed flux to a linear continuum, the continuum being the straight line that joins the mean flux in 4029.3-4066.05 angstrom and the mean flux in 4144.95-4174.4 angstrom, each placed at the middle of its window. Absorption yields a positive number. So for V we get 1.6 angstrom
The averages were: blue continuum 6.58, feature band 6.04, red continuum 6.95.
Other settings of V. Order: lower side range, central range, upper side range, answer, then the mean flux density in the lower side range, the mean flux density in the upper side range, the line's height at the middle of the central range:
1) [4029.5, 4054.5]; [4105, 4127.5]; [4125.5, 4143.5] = 3.1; 6.58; 6.54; 6.55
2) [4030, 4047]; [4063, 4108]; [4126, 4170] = 3.0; 6.46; 6.78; 6.6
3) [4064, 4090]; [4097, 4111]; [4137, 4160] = 4.1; 6.53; 7.13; 6.76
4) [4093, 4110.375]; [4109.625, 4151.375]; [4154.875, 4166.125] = -1.3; 5.16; 7.2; 6.16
